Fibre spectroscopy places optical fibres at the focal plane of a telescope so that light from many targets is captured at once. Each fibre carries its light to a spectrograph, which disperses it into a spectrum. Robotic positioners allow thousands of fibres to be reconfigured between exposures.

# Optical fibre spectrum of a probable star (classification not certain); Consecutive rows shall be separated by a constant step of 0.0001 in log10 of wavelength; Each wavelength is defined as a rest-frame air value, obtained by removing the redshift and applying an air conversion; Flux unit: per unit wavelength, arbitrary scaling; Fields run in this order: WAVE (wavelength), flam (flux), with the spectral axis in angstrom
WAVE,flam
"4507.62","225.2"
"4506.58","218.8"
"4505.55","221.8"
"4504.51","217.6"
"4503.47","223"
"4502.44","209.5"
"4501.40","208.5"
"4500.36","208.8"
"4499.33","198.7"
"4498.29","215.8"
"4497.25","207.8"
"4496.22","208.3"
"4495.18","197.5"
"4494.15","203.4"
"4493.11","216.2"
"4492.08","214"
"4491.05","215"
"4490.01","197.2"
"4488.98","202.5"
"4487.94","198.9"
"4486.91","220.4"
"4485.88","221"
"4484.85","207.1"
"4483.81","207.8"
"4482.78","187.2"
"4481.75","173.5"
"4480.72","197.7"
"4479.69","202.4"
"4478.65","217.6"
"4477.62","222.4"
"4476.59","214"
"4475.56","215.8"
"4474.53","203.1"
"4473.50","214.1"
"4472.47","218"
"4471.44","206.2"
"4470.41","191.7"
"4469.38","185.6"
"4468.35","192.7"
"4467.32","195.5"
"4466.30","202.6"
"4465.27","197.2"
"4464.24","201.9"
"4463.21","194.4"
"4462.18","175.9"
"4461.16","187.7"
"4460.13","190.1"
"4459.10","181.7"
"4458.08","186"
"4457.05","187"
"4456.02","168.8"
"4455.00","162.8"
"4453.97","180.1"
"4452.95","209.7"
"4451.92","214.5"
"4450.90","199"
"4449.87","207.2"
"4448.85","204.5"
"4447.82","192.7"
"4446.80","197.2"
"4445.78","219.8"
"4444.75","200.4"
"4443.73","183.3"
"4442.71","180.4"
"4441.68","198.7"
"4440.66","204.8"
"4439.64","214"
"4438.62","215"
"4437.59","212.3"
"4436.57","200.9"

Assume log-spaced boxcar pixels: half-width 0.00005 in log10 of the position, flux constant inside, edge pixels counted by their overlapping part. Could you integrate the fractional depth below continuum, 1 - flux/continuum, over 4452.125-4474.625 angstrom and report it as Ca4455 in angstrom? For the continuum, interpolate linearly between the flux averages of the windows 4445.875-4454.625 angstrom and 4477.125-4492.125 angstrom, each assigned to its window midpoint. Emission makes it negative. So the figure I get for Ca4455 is 1.1 angstrom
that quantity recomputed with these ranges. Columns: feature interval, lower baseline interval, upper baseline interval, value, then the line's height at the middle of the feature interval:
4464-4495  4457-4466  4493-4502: -1.0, 198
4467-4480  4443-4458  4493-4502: -0.4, 200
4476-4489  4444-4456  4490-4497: 0.0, 205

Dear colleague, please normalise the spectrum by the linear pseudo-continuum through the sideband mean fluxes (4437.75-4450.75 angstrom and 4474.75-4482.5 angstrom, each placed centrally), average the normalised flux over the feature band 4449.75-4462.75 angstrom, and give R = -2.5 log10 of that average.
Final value 0.083 mag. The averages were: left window 202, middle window 188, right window 205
